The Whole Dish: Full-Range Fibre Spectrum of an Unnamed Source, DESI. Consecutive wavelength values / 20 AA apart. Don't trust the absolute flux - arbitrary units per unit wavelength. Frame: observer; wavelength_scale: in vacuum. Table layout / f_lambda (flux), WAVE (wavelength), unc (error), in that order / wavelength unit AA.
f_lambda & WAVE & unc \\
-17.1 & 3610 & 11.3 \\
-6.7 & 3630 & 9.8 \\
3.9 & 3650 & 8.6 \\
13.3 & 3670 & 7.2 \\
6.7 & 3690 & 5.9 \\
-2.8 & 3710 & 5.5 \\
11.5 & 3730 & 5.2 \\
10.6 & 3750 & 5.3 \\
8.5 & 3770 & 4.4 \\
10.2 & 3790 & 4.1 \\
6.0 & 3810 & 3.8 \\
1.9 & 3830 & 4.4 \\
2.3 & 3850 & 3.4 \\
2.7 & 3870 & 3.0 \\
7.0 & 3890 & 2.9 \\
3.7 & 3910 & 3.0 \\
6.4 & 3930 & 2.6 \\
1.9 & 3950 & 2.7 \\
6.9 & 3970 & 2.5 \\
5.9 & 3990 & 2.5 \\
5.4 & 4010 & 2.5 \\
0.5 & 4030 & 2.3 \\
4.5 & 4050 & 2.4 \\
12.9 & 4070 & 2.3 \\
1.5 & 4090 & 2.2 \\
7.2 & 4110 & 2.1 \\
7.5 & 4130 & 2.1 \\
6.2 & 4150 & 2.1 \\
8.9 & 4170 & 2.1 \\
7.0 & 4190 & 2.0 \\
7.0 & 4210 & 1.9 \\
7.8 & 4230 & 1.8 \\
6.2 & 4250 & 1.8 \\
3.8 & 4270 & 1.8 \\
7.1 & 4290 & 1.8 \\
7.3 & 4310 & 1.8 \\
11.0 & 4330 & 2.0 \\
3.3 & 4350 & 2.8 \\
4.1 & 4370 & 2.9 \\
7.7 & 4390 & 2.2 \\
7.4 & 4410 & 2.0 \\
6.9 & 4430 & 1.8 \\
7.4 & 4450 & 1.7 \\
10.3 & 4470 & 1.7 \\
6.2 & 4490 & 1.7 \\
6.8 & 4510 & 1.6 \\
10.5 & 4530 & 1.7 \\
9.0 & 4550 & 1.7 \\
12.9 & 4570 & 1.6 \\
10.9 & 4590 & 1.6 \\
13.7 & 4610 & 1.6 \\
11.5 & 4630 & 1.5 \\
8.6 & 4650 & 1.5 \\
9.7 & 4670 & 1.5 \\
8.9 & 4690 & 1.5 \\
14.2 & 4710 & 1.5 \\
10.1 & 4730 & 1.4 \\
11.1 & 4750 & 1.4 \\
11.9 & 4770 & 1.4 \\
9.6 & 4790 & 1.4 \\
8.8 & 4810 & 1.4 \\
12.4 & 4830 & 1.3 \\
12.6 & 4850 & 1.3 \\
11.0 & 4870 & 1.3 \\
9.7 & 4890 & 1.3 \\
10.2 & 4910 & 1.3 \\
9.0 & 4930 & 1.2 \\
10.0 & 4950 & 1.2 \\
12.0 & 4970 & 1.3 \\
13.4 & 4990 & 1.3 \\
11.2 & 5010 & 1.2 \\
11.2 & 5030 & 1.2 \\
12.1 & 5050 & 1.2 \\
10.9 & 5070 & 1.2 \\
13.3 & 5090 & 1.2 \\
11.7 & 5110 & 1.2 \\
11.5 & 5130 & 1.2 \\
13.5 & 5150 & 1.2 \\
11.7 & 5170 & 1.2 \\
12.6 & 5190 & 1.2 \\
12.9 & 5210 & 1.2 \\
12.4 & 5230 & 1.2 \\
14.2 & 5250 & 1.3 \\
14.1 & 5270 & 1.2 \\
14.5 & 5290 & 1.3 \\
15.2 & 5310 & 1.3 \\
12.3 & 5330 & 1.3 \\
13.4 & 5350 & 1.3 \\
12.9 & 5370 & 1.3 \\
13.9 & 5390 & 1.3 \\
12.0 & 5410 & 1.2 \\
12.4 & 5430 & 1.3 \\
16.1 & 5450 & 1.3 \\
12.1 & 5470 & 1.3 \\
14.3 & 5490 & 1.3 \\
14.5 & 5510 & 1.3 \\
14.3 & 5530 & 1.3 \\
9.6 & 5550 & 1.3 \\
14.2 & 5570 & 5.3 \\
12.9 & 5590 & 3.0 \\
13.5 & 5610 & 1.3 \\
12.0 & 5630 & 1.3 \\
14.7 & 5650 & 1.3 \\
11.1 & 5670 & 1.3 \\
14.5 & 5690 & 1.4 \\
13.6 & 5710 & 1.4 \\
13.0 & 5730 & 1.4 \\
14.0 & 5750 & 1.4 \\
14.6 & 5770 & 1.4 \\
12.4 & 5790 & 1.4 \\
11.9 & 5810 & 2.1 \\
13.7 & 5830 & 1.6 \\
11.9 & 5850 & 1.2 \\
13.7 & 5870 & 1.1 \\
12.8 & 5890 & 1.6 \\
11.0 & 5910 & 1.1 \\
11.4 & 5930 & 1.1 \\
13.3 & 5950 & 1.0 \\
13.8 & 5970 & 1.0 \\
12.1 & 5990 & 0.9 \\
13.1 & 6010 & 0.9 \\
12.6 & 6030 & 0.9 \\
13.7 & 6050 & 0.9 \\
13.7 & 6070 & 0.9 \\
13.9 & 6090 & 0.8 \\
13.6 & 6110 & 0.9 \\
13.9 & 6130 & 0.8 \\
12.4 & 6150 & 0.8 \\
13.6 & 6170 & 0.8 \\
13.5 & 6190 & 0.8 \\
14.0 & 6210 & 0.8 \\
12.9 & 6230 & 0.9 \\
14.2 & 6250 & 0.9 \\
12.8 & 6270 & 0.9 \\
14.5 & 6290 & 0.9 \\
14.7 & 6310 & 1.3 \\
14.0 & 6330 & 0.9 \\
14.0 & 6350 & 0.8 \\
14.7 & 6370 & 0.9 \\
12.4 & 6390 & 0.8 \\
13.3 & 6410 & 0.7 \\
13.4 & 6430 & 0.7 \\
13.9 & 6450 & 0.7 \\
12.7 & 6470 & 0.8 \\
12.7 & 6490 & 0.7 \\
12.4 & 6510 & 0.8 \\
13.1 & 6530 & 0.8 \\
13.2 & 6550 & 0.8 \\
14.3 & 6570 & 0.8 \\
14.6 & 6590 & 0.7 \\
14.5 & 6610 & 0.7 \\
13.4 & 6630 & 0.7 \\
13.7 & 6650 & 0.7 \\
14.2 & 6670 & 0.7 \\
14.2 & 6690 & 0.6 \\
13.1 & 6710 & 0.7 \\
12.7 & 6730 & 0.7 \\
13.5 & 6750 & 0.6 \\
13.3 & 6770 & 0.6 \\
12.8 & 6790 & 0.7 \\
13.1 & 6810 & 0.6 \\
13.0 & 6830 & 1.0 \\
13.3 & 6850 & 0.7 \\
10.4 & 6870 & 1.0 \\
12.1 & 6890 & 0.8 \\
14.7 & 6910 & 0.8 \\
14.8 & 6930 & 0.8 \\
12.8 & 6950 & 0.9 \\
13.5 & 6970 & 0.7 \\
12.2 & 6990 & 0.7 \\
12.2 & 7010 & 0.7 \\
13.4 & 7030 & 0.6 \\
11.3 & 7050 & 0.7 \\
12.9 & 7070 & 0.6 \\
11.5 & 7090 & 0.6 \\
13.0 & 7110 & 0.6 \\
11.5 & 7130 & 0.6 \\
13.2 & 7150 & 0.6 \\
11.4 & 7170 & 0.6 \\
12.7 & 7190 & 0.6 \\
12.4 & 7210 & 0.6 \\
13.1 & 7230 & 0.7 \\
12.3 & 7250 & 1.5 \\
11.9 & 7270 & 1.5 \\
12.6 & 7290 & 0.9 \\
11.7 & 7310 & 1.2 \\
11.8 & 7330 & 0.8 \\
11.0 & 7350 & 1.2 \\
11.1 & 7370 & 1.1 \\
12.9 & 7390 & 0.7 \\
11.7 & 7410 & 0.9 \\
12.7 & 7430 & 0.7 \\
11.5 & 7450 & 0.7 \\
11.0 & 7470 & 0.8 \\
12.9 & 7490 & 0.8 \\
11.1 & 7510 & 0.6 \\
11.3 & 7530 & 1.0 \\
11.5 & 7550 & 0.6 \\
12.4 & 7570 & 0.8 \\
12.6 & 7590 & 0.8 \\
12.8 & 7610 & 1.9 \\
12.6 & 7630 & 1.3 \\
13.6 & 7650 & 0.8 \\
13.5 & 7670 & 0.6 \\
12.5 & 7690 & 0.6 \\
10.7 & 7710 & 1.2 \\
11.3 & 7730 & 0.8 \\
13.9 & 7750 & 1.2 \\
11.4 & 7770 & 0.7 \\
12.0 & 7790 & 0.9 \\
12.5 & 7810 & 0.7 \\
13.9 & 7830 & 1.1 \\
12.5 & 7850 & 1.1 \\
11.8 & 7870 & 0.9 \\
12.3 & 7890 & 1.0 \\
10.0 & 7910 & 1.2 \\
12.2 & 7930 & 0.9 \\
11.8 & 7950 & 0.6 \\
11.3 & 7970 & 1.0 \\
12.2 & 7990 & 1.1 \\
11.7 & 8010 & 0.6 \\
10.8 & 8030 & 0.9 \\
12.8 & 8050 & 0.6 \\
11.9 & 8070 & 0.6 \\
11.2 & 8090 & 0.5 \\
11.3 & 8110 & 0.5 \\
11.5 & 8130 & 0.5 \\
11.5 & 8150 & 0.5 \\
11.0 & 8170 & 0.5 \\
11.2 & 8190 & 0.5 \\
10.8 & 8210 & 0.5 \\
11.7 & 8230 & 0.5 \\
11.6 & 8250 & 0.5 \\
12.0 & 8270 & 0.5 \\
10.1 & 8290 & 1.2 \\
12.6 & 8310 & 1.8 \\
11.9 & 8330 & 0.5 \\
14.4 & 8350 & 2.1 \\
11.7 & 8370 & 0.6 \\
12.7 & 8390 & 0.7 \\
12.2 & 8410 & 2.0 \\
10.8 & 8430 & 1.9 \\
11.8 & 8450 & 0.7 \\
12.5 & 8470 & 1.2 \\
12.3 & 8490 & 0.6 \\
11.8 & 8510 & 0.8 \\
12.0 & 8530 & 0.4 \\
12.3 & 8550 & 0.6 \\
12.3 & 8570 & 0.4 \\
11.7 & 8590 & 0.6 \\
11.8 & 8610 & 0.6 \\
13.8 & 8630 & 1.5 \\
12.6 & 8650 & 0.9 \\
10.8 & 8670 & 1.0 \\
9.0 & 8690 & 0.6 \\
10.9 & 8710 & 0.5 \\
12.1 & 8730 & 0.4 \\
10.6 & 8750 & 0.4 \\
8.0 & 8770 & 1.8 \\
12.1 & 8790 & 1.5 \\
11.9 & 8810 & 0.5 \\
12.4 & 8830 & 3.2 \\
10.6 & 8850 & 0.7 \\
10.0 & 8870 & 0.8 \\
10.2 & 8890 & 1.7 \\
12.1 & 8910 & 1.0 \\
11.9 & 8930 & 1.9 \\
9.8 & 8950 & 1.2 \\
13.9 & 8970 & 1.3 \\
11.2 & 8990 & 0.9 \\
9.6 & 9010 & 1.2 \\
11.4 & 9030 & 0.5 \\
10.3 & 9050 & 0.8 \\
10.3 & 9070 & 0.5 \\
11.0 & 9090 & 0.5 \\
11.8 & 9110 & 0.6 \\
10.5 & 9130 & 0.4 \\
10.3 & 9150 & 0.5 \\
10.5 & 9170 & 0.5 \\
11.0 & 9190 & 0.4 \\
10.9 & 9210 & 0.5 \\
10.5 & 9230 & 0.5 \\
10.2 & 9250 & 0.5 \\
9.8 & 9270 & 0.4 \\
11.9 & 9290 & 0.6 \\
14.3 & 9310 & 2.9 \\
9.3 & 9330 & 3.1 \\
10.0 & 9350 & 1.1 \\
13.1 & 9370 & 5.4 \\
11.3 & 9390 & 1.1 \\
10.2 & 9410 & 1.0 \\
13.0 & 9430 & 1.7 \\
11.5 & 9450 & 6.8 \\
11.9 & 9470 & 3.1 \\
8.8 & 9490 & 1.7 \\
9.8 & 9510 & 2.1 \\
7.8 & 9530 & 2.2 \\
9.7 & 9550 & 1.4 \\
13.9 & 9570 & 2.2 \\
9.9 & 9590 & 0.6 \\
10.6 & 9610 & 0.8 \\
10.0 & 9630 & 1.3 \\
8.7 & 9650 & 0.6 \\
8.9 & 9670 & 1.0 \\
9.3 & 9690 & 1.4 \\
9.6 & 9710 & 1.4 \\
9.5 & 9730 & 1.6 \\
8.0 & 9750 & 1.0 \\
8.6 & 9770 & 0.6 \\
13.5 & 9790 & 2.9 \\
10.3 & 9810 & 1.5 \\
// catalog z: 0.143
